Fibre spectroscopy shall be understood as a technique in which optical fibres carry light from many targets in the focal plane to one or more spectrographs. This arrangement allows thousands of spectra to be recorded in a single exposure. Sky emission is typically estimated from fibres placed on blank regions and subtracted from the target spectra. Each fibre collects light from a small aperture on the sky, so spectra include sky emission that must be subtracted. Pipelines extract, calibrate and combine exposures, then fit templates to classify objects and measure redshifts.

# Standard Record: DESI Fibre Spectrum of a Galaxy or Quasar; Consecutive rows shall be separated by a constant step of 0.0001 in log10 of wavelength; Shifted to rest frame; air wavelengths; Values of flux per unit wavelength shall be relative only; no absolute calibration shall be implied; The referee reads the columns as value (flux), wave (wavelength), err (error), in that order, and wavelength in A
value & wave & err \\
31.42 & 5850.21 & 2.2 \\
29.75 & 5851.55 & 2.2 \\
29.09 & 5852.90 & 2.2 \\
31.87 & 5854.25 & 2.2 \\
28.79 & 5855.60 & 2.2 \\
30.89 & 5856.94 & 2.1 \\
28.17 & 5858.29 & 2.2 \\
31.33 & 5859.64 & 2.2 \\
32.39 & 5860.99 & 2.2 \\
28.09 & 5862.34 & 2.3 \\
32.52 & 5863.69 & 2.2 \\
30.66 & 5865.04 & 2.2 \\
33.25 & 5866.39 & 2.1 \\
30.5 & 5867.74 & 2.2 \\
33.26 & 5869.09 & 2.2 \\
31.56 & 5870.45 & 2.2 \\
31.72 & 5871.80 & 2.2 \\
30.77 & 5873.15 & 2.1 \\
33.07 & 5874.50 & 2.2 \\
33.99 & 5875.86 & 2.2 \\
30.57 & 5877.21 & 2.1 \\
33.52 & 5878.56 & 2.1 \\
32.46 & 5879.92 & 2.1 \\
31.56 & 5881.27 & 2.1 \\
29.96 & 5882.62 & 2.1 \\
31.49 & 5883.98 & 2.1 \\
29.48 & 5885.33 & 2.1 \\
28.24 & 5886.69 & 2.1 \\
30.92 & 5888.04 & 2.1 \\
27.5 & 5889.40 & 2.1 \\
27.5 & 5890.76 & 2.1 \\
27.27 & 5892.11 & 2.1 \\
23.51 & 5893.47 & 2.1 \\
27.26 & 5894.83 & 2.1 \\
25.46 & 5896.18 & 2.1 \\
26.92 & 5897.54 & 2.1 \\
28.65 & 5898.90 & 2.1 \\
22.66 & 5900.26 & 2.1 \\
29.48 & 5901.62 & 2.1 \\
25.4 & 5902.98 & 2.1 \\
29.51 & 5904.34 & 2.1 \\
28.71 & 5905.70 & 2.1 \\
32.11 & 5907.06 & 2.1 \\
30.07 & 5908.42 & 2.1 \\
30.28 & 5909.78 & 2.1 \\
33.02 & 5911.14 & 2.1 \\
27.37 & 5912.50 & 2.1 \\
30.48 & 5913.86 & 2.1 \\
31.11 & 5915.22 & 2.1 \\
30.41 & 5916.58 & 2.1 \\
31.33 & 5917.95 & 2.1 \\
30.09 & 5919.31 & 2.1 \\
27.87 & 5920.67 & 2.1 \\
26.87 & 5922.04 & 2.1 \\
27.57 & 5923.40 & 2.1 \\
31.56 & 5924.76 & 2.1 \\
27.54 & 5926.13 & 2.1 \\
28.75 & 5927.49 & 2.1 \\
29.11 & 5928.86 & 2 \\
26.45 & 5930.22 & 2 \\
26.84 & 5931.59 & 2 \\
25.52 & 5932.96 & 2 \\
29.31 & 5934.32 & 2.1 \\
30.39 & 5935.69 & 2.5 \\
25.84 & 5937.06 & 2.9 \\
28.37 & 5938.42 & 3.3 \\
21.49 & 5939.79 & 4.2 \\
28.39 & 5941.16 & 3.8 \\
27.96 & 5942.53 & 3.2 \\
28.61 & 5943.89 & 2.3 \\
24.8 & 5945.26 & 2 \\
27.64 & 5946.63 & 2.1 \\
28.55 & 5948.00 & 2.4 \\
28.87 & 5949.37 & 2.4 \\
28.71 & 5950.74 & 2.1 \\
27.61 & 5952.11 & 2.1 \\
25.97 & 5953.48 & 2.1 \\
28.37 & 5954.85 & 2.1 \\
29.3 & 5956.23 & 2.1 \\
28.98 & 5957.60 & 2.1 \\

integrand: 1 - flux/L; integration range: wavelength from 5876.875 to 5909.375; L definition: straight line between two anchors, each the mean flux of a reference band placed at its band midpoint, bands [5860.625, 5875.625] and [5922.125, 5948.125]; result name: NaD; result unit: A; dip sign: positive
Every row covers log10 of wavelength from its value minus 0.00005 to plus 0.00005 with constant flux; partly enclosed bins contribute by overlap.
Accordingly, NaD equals 1.50 A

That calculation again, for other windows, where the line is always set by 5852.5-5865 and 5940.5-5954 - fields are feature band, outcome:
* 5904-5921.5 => -0.85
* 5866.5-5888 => -1.20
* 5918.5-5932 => 0.04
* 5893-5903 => 1.01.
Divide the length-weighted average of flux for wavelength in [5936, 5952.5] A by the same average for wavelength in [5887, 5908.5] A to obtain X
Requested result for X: 1.0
